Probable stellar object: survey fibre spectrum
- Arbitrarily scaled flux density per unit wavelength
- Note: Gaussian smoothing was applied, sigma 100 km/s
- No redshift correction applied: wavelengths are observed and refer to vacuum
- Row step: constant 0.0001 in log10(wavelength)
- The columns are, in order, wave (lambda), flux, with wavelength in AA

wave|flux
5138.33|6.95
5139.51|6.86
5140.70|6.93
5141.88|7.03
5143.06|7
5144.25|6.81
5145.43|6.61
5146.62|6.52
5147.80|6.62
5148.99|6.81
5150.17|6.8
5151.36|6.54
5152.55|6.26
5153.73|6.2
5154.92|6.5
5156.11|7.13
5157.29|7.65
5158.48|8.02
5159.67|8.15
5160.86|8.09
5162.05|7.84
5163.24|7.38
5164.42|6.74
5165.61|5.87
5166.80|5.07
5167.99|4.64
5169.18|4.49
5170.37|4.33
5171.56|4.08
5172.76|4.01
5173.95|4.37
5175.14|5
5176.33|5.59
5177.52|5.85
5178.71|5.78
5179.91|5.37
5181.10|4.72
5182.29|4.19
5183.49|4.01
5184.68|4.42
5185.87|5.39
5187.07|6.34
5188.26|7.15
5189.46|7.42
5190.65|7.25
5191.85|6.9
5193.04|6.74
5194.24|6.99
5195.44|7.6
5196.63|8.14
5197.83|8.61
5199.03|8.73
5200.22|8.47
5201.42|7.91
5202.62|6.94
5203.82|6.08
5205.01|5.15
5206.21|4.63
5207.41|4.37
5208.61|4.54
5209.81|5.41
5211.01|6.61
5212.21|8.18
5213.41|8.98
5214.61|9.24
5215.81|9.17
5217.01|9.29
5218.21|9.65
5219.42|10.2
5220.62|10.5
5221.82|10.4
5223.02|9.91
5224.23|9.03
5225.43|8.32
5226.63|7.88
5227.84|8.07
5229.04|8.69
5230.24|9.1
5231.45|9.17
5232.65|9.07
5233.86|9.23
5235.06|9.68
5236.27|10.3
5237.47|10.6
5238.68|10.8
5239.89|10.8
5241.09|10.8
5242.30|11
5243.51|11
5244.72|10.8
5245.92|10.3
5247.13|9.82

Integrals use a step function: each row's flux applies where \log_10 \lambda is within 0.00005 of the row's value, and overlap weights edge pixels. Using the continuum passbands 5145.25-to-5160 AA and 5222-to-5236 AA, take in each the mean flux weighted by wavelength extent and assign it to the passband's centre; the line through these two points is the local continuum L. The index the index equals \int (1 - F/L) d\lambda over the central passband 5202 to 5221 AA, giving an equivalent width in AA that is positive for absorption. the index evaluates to 2.6 AA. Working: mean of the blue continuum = 6.89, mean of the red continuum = 9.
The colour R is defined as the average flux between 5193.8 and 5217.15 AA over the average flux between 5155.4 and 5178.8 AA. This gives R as 1.20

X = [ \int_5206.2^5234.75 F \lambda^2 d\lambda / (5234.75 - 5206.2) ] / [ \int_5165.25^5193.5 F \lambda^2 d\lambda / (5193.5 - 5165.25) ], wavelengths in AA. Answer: 1.6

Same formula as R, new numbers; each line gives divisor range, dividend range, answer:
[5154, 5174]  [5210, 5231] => 1.45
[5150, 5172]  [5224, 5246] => 1.51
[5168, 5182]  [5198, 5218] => 1.48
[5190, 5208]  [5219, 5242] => 1.38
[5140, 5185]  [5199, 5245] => 1.43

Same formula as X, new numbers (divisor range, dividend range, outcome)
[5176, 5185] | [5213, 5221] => 1.94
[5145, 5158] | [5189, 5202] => 1.17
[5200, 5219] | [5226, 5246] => 1.39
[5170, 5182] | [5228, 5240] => 2.01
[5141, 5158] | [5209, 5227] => 1.34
